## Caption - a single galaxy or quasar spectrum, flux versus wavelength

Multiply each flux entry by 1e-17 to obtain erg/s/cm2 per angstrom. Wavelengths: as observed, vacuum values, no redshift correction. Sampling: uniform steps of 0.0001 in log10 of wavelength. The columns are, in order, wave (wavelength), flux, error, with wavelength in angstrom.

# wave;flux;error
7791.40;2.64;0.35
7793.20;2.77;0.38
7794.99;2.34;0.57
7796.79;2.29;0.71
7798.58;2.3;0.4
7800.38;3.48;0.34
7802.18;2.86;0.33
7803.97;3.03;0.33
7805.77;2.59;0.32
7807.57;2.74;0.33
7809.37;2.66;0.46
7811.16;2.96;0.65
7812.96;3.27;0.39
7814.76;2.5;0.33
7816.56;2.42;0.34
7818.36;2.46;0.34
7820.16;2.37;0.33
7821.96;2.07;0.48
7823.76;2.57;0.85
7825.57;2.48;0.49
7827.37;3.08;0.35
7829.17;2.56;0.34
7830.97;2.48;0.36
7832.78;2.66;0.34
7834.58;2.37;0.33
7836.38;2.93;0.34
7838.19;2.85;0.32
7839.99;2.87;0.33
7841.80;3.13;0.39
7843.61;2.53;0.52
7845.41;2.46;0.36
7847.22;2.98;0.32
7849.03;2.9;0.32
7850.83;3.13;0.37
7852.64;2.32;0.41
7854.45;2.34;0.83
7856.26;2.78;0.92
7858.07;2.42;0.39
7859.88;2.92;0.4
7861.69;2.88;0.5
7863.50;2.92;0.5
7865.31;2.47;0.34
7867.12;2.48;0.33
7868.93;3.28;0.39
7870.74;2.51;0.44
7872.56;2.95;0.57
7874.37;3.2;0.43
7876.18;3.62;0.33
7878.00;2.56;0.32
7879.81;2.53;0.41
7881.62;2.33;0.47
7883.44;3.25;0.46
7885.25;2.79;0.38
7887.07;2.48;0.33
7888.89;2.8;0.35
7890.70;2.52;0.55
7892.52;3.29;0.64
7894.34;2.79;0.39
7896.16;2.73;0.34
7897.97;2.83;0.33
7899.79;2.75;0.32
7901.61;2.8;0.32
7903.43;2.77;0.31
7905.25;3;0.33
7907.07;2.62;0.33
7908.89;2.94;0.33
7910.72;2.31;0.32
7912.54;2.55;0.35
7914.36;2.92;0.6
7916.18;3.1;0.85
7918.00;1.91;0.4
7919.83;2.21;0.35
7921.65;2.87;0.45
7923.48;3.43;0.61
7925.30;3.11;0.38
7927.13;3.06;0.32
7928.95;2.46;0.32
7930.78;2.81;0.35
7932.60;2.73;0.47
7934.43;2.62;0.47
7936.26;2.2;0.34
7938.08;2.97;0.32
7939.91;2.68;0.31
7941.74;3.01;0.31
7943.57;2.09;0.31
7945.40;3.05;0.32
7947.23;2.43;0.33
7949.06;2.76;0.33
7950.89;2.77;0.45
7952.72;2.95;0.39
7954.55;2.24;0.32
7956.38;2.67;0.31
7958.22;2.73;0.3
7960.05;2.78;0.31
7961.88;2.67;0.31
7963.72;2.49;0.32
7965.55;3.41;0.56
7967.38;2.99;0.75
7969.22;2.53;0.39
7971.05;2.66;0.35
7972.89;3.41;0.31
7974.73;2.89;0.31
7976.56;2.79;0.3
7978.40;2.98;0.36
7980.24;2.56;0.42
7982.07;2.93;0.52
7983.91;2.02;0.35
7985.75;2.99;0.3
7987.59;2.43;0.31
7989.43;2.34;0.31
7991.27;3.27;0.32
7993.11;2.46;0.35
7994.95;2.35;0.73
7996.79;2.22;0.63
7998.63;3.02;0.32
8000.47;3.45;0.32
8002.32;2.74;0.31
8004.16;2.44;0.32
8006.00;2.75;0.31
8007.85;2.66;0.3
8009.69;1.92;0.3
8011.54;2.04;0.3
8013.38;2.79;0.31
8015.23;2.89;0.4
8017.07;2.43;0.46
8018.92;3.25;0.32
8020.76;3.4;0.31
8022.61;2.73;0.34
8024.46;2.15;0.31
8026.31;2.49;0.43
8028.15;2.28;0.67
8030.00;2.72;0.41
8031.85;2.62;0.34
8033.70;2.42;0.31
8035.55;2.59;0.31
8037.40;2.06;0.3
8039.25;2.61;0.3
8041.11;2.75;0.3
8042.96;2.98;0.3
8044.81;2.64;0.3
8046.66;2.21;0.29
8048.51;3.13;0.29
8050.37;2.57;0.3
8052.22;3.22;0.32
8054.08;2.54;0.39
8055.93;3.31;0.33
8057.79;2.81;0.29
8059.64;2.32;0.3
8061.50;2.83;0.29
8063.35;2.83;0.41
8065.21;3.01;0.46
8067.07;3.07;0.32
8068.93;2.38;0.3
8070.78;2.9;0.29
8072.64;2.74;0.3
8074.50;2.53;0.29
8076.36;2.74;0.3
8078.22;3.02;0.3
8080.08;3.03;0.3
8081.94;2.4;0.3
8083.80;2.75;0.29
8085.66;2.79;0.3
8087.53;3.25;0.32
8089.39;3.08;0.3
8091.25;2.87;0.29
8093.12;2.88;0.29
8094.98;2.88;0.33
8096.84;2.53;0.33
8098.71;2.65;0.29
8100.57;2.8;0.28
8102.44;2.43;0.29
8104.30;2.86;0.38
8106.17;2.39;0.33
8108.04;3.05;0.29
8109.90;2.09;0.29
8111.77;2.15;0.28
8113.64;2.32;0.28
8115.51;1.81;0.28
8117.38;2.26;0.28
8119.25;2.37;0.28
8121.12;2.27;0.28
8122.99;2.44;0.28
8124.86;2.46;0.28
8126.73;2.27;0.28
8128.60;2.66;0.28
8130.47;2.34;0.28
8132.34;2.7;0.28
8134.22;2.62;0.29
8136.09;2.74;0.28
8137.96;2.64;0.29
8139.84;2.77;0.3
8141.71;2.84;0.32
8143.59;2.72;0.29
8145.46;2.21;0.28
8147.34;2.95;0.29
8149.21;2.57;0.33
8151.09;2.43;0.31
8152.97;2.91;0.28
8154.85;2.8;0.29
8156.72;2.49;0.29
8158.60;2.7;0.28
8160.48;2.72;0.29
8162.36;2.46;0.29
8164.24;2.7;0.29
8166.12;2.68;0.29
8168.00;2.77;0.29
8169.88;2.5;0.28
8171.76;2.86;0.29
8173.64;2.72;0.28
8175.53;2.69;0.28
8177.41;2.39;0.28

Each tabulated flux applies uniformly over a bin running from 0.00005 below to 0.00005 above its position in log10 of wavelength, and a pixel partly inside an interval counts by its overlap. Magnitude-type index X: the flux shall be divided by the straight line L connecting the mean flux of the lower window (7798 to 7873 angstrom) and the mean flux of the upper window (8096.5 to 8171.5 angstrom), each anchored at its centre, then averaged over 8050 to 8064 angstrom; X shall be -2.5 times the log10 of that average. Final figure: -0.09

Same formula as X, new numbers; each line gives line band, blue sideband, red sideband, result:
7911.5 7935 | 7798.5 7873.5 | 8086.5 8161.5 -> -0.028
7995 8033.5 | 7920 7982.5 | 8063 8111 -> 0.054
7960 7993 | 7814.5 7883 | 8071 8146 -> -0.048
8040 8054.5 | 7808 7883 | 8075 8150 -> -0.048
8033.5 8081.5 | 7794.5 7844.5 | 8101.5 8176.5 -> -0.062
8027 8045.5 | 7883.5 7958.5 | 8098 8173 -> 0.031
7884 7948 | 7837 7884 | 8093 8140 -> -0.003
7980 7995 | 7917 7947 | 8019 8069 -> 0.037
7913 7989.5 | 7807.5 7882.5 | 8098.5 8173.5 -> -0.030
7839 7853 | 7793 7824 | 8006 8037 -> -0.069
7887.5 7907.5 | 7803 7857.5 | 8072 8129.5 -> -0.057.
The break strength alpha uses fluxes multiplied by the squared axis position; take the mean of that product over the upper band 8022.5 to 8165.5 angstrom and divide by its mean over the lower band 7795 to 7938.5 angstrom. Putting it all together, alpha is 1.02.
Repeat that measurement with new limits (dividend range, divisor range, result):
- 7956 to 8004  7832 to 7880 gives 1.02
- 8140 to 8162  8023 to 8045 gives 1.09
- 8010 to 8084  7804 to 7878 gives 1.04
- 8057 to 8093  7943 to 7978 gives 1.05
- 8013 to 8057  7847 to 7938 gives 1.01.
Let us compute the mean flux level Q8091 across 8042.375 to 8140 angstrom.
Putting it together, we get 2.66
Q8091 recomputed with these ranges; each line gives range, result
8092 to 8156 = 2.55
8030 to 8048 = 2.57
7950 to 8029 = 2.7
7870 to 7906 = 2.83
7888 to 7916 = 2.78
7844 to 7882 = 2.76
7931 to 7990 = 2.72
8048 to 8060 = 2.86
